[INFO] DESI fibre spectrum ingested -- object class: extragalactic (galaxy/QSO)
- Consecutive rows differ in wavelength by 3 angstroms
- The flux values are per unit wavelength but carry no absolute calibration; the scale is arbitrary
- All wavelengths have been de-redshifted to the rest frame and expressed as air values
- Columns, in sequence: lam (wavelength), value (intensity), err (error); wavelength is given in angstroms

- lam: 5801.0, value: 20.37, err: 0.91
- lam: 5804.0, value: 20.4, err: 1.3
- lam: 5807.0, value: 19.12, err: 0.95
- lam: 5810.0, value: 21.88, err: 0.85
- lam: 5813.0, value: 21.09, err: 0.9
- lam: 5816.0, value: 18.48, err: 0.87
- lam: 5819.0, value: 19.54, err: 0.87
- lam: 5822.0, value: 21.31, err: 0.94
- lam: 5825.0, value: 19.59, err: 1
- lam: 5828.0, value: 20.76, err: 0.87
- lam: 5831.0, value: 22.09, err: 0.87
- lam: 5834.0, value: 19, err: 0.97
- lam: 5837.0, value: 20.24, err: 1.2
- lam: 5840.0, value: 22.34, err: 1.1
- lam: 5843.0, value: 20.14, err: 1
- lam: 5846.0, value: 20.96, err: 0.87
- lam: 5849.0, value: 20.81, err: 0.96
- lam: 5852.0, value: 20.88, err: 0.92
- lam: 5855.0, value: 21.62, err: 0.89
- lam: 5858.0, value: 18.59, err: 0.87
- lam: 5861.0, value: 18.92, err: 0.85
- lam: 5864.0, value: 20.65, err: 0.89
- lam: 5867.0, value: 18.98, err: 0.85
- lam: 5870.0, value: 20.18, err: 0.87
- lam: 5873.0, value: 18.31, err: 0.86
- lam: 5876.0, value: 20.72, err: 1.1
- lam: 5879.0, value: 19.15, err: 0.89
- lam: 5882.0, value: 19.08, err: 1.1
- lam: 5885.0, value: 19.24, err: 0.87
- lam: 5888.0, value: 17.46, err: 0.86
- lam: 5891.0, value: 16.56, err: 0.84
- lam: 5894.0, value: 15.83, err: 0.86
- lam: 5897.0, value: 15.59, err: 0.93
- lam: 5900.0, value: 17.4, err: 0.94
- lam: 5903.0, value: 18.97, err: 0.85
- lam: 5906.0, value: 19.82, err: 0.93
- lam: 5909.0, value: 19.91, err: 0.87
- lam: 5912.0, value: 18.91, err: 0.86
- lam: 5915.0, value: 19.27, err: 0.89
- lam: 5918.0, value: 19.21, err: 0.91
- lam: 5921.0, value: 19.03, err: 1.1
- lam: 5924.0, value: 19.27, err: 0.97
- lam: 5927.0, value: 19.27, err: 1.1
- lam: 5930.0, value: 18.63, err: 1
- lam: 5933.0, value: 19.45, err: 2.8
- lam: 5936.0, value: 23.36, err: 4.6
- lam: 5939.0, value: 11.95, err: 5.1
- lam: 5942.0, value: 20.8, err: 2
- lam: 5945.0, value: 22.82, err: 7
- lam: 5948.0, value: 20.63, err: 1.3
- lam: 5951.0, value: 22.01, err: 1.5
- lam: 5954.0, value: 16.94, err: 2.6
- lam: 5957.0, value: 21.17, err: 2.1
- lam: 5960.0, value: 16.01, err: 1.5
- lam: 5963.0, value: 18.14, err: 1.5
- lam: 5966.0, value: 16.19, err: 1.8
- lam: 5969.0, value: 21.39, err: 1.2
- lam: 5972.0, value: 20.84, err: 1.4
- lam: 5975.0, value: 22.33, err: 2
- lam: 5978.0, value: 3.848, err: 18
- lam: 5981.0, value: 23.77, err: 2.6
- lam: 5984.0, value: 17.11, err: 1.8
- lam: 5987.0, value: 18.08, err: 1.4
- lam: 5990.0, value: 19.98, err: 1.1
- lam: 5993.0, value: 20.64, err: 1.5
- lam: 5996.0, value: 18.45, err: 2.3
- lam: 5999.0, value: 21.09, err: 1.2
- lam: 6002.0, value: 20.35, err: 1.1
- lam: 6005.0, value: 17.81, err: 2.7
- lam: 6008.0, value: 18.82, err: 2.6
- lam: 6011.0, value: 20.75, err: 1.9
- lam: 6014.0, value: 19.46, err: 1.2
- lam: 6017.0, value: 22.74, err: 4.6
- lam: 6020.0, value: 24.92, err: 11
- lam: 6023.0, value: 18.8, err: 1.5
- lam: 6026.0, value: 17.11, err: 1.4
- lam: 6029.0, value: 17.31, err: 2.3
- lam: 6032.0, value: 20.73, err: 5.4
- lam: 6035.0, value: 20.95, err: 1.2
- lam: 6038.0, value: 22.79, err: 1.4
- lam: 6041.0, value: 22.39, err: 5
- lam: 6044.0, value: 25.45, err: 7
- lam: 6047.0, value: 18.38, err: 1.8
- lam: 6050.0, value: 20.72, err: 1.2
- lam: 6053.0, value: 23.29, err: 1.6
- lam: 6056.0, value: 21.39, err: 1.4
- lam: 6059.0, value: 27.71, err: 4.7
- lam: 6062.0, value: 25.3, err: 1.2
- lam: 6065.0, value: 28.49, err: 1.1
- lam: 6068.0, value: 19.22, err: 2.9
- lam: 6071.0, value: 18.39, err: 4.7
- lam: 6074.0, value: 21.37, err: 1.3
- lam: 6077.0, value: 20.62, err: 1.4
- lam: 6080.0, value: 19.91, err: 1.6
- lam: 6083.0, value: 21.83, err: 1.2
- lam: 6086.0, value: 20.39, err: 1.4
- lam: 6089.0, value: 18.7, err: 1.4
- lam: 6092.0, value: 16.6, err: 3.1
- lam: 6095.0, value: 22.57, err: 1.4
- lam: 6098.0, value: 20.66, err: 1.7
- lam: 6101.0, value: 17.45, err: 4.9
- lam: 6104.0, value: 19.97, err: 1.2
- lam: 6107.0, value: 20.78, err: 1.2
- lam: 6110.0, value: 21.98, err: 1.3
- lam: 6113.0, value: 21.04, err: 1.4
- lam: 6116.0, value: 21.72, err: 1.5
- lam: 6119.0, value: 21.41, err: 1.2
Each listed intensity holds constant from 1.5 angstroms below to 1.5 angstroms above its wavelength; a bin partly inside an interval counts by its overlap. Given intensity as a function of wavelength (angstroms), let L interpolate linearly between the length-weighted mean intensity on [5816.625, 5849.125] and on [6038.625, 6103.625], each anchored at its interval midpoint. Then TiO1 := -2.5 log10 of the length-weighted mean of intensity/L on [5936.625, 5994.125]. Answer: 0.13 mag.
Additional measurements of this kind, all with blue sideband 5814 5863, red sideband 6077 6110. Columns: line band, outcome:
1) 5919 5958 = 0.03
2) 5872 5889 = 0.07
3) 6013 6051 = -0.04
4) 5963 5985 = 0.13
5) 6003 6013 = 0.05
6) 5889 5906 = 0.18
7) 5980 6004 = 0.02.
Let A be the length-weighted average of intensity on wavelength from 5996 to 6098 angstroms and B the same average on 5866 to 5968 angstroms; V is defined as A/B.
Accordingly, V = 1.1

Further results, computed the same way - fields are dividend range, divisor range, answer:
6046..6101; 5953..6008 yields 1.15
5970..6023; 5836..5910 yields 1.01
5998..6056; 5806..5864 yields 1.02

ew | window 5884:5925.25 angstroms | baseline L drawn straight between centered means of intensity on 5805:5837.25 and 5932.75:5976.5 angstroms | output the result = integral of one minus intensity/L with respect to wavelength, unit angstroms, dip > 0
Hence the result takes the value 3.23 angstroms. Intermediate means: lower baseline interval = 20.3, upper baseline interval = 19.6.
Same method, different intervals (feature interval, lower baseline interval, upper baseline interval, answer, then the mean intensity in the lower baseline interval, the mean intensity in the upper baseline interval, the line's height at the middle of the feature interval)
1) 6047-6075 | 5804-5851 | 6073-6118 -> -3.1 angstroms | 20.5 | 20.4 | 20.4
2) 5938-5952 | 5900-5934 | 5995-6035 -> -0.3 angstroms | 19.2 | 19.9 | 19.4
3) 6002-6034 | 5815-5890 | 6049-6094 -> 2.0 angstroms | 19.9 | 21.6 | 21.2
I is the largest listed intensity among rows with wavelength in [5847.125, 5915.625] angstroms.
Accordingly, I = 21.62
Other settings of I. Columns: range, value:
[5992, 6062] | 27.71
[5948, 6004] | 23.77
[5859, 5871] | 20.65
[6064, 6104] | 28.49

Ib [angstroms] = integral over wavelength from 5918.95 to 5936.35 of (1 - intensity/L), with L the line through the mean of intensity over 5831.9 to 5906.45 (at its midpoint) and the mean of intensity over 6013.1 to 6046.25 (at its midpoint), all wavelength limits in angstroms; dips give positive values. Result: 0.32 angstroms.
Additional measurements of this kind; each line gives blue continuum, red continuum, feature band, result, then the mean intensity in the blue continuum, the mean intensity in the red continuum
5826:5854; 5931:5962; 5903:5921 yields 0.5 angstroms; 20.8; 19.5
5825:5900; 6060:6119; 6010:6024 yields -0.7 angstroms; 19.5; 21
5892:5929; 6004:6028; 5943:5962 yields -0.8 angstroms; 18.5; 20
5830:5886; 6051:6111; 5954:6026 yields 5.8 angstroms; 20.1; 21.3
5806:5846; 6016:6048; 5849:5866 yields 0.3 angstroms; 20.5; 21.1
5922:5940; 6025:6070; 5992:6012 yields 1.1 angstroms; 18.9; 22.1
